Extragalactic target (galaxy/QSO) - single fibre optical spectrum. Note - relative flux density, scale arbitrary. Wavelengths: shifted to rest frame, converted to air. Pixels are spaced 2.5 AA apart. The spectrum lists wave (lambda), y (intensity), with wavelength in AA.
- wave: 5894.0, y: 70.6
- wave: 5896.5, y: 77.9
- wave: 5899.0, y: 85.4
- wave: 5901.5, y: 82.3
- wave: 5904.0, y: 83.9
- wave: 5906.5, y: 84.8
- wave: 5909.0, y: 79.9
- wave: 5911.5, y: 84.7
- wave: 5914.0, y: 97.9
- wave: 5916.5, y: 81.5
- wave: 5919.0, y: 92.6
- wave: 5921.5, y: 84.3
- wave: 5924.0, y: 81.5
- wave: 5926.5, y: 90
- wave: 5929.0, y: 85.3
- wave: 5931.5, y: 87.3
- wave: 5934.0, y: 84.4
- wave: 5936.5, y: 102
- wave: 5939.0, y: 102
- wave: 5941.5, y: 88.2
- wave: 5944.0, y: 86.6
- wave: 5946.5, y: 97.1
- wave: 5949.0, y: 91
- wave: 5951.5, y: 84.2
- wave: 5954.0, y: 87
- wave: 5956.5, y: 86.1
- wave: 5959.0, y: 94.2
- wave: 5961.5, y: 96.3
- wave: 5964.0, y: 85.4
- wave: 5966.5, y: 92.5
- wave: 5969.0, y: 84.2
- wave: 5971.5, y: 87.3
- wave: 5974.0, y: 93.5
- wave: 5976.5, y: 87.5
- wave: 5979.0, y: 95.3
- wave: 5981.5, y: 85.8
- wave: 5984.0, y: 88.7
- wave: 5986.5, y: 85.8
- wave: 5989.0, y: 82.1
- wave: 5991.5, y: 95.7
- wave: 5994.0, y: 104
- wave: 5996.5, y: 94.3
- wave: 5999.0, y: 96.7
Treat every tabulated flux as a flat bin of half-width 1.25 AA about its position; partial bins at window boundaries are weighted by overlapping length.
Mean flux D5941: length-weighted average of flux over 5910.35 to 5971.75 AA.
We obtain 89.4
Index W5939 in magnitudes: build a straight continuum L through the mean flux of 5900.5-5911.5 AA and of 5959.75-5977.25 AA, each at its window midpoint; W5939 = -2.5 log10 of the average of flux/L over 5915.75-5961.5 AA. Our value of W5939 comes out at -0.04 mag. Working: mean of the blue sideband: 83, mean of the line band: 89.5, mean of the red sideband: 89.7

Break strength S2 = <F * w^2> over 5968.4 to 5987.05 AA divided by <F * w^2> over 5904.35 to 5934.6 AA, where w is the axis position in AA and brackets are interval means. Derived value 1.05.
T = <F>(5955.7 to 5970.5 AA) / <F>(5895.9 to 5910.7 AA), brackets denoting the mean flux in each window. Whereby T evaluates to 1.09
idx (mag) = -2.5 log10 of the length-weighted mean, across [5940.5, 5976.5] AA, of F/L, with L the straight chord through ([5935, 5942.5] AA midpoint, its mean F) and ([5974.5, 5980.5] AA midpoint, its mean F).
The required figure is 0.057 mag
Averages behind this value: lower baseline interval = 97.3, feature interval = 89.5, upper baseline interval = 91.4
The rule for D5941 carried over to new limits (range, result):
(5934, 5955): 91.9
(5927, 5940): 91.9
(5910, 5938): 88.4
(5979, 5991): 87.2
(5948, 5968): 89.5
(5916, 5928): 86.2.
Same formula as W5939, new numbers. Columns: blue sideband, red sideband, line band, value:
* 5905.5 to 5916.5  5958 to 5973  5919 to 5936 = 0.01 mag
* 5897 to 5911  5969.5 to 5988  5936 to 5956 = -0.07 mag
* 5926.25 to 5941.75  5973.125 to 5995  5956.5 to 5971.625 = 0.01 mag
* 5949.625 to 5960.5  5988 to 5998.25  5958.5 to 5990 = 0.03 mag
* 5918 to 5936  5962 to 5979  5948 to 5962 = -0.01 mag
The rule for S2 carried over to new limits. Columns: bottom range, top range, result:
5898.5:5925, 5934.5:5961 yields 1.09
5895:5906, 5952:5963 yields 1.12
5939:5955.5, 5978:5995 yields 1.02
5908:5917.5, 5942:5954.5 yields 1.05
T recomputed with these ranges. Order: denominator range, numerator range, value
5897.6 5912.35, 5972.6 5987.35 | 1.07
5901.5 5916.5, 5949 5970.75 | 1.04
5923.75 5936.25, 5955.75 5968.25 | 1.04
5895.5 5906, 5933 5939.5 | 1.16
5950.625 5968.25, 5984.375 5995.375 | 1.03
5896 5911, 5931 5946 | 1.12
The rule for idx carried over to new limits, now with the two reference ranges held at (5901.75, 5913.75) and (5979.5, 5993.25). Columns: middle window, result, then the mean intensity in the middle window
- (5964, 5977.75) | -0.01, 88.7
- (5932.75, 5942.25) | -0.10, 94.5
